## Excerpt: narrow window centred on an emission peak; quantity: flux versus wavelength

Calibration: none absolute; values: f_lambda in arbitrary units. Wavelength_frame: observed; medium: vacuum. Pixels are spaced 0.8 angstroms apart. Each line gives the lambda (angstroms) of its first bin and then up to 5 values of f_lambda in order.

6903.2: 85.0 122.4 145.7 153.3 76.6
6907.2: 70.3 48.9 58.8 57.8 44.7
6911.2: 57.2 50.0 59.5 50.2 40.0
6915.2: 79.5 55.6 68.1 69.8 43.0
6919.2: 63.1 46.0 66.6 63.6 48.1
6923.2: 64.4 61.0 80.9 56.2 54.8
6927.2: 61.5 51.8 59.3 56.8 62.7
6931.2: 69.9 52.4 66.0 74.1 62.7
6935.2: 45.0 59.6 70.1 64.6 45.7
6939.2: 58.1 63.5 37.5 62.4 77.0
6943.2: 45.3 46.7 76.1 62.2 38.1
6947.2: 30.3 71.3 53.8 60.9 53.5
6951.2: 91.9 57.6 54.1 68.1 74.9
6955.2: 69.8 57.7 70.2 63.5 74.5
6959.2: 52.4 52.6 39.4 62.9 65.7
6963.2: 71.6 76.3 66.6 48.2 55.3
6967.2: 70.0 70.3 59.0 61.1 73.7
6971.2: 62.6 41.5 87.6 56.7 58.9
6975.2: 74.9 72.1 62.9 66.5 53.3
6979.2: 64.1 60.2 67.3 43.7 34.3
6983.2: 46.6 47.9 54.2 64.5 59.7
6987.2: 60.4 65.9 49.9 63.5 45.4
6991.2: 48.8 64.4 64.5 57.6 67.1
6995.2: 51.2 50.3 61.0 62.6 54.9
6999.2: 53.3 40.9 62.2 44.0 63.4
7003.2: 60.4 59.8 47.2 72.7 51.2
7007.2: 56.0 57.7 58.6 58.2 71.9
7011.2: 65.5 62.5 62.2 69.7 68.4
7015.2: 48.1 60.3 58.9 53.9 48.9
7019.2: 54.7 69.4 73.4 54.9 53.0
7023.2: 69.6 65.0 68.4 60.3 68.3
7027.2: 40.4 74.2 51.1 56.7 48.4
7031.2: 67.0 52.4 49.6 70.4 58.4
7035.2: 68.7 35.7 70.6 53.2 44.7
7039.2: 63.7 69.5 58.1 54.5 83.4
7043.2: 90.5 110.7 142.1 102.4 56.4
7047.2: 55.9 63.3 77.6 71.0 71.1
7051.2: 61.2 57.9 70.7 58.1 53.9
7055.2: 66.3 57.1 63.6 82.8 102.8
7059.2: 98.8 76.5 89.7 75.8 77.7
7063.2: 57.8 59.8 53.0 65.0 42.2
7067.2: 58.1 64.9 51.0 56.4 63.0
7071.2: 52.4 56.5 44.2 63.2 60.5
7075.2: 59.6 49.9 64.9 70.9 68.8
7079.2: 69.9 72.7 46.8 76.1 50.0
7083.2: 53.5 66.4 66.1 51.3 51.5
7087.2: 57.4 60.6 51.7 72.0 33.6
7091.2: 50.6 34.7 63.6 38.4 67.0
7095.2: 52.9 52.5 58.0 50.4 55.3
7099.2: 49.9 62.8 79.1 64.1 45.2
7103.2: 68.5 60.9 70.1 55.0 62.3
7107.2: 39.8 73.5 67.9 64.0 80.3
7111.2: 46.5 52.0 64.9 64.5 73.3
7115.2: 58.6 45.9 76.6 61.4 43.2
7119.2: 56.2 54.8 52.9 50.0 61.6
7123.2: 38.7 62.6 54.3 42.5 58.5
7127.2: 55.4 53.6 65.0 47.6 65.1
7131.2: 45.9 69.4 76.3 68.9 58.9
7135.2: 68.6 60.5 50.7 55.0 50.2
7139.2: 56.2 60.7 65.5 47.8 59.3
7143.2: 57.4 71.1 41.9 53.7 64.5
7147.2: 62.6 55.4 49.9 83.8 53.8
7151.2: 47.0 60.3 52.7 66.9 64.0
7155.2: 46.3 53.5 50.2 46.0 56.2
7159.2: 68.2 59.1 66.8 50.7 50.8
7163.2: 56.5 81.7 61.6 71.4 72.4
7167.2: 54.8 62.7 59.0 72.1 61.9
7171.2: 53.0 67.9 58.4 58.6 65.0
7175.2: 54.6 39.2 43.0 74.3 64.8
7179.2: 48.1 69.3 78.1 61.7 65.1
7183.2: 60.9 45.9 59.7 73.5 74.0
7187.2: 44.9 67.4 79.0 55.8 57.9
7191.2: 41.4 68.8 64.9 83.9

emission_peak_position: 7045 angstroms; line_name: [S II]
